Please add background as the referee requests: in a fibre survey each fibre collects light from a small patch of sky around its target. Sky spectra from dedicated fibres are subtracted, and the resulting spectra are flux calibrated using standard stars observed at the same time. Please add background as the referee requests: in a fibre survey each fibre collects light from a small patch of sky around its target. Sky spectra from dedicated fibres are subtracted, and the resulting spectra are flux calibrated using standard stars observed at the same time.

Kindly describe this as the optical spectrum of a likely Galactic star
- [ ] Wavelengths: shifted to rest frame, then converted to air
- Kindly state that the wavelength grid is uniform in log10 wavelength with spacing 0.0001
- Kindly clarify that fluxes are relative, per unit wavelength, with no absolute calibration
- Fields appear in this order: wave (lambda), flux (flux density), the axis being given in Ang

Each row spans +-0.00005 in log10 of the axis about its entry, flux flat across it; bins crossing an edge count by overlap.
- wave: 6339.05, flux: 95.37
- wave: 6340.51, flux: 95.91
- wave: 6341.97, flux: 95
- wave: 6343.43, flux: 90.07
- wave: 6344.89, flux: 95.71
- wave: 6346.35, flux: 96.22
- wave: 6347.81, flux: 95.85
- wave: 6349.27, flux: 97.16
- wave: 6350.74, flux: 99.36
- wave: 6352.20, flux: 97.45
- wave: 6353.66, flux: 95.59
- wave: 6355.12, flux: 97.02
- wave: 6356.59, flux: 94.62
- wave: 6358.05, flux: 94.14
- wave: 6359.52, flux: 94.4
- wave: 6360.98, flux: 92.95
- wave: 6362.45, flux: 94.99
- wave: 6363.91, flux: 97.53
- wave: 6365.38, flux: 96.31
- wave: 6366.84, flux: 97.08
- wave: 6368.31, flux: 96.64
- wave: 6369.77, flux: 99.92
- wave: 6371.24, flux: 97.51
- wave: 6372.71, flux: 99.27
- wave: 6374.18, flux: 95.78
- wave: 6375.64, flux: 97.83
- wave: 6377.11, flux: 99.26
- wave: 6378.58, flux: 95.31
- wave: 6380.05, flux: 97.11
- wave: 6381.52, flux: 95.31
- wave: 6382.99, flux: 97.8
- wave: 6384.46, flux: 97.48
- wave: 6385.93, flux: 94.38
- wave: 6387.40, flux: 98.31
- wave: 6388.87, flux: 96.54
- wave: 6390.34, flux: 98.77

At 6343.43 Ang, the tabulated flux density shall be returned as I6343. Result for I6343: 90.07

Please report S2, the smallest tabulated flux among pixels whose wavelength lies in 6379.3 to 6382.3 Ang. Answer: 95.31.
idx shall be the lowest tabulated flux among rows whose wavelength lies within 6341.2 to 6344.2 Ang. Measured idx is 90.07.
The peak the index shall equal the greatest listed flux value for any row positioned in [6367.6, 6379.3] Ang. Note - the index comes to 99.92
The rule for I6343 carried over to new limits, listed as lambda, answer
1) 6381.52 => 95.31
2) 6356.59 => 94.62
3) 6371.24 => 97.51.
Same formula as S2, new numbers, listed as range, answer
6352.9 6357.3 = 94.62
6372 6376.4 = 95.78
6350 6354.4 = 95.59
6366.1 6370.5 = 96.64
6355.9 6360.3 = 94.14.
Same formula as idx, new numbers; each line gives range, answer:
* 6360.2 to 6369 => 92.95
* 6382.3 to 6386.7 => 94.38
